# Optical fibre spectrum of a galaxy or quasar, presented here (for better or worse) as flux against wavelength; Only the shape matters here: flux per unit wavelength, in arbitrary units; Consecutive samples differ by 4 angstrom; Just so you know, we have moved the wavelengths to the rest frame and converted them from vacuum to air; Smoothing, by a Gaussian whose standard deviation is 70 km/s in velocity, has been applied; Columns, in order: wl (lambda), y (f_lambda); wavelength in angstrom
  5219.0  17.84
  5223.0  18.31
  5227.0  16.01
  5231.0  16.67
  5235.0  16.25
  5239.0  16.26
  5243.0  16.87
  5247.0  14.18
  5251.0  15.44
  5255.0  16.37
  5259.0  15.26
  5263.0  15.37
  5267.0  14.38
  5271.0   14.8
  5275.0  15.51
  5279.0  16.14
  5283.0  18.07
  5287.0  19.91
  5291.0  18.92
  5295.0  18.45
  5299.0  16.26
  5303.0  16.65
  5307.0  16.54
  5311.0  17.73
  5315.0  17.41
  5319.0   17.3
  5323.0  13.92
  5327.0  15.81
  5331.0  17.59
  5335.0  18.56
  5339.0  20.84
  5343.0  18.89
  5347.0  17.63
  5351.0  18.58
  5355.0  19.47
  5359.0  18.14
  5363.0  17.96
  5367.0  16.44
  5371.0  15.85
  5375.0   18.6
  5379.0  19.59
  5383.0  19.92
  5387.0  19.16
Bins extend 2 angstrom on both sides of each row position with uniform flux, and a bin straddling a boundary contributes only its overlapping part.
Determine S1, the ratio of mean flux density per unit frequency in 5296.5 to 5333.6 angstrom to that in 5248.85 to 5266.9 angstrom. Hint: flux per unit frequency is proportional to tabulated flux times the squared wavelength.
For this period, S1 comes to 1.10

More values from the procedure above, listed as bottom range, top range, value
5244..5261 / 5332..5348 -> 1.27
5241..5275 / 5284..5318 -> 1.17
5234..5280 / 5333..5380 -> 1.23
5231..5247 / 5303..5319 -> 1.09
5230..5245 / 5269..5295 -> 1.07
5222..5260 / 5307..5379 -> 1.14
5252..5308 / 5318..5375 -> 1.09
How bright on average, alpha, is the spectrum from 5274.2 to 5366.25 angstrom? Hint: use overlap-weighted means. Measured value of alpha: 17.7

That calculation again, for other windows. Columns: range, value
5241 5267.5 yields 15.5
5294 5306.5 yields 16.9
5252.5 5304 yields 16.6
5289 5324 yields 17.1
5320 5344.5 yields 17.6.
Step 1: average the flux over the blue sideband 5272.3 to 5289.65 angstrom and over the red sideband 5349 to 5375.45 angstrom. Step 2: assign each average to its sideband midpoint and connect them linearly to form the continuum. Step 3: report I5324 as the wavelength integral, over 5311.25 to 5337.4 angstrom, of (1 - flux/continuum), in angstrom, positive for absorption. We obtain 1.1 angstrom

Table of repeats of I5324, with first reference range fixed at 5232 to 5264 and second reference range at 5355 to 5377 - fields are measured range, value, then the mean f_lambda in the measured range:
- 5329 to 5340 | -1.1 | 18.8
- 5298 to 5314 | -0.2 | 16.9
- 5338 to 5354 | -1.5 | 18.9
